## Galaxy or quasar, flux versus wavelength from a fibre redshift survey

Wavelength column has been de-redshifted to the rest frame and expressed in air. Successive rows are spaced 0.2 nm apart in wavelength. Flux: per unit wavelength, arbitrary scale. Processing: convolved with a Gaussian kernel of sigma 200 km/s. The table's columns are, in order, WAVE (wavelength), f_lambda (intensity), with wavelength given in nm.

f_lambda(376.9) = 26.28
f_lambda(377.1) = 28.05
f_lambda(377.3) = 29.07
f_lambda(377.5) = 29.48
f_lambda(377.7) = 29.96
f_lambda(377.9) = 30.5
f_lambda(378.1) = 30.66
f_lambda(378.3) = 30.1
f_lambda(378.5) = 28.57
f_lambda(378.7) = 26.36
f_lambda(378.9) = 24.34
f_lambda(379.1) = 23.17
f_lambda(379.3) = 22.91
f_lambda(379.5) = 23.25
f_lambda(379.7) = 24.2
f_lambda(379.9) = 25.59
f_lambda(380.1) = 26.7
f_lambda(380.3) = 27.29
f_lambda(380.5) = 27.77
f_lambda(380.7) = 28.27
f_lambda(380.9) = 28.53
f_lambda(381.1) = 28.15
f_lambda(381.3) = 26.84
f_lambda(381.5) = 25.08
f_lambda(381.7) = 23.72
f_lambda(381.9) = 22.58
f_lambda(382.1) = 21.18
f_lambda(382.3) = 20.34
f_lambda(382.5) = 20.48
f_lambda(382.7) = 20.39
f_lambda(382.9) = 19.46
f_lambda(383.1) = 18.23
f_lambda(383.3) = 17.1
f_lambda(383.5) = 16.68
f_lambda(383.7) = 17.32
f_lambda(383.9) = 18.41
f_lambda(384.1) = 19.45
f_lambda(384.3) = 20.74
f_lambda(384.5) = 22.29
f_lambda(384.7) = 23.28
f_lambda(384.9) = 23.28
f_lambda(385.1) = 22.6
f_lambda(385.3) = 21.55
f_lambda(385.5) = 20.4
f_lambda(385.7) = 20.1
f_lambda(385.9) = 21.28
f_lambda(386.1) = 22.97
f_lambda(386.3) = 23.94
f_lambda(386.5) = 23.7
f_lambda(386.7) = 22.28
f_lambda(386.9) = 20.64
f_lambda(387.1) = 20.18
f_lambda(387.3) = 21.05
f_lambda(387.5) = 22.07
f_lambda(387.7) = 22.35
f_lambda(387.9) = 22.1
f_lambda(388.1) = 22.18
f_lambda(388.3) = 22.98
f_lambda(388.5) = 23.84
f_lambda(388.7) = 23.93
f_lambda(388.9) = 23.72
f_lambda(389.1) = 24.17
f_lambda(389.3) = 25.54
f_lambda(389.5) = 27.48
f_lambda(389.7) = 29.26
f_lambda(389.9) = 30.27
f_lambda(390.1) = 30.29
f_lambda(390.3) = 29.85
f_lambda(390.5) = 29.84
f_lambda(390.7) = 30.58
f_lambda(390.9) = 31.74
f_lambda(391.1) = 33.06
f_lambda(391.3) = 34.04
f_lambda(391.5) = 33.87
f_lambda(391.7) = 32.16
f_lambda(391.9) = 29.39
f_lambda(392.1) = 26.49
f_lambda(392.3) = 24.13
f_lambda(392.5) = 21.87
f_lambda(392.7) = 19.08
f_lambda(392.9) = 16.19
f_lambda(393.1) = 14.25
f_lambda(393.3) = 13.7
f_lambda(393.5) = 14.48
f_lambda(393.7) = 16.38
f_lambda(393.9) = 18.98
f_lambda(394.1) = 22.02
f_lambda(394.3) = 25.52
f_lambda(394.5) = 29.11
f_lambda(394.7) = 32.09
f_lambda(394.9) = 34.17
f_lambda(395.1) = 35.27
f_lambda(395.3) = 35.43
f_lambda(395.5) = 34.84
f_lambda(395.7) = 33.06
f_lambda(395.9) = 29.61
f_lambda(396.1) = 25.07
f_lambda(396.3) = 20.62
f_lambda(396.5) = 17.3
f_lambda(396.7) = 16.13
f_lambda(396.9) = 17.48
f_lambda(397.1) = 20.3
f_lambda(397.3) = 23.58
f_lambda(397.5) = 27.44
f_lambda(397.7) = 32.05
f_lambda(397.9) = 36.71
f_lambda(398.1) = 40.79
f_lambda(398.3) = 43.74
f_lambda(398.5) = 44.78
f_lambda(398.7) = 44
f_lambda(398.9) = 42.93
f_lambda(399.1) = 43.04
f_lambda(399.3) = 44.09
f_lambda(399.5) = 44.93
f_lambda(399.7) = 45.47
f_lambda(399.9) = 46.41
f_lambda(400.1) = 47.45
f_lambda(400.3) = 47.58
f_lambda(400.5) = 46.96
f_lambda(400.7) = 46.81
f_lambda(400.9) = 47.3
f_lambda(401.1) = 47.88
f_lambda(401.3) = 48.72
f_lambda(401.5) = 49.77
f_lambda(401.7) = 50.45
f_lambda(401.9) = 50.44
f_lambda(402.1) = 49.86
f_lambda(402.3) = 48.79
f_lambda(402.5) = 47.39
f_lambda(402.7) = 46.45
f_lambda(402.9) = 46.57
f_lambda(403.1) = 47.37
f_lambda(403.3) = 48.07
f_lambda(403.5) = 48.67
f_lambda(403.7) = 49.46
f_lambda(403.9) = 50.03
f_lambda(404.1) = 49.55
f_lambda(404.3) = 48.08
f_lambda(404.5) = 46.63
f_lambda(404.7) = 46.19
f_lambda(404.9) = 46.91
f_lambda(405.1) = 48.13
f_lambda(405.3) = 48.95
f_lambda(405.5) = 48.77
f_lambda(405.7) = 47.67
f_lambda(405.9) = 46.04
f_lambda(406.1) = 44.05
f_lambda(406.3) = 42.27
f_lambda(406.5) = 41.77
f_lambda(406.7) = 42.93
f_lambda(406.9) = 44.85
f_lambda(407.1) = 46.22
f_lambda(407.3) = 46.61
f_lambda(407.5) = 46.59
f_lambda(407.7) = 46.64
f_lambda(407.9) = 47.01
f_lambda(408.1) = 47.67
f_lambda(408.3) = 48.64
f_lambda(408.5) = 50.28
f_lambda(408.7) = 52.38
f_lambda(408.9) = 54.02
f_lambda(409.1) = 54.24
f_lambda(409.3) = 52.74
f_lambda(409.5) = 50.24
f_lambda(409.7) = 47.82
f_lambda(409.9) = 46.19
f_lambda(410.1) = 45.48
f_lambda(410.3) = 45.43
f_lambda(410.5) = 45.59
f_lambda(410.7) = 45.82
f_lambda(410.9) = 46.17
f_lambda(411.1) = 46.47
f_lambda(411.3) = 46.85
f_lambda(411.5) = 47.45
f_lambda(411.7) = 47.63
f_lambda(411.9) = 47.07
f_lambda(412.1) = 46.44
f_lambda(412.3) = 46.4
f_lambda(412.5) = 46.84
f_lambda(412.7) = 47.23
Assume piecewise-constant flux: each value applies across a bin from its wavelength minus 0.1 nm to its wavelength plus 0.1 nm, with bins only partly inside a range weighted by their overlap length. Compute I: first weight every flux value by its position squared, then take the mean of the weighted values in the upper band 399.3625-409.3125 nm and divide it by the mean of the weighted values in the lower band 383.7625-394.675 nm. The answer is 2.16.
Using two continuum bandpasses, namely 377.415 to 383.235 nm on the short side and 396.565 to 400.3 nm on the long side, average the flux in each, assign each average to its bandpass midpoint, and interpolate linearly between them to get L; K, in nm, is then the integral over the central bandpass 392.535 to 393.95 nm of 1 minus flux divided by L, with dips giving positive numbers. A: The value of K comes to 0.73 nm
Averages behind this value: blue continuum 25.3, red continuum 36.8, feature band 16.3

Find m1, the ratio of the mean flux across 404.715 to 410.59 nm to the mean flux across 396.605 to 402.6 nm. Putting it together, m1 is 1.14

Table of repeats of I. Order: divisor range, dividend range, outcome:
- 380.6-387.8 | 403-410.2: 2.45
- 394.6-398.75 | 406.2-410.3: 1.65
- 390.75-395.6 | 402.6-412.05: 1.94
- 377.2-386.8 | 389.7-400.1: 1.35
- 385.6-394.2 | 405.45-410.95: 2.15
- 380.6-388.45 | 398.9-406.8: 2.36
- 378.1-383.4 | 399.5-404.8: 2.20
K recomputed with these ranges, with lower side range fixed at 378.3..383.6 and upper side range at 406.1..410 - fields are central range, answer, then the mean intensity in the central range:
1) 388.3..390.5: 0.32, 26.8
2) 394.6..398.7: 0.80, 30.4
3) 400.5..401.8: -0.21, 48.4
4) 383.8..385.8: 0.44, 21.2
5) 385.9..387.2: 0.30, 22.2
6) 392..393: 0.37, 21.6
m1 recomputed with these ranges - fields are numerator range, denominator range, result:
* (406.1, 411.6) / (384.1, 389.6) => 2.10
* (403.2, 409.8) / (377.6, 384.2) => 1.99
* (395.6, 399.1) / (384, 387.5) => 1.41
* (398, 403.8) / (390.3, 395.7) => 1.75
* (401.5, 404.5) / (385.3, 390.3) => 2.05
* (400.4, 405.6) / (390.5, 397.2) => 1.89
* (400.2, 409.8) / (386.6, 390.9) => 1.91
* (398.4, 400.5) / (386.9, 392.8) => 1.71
